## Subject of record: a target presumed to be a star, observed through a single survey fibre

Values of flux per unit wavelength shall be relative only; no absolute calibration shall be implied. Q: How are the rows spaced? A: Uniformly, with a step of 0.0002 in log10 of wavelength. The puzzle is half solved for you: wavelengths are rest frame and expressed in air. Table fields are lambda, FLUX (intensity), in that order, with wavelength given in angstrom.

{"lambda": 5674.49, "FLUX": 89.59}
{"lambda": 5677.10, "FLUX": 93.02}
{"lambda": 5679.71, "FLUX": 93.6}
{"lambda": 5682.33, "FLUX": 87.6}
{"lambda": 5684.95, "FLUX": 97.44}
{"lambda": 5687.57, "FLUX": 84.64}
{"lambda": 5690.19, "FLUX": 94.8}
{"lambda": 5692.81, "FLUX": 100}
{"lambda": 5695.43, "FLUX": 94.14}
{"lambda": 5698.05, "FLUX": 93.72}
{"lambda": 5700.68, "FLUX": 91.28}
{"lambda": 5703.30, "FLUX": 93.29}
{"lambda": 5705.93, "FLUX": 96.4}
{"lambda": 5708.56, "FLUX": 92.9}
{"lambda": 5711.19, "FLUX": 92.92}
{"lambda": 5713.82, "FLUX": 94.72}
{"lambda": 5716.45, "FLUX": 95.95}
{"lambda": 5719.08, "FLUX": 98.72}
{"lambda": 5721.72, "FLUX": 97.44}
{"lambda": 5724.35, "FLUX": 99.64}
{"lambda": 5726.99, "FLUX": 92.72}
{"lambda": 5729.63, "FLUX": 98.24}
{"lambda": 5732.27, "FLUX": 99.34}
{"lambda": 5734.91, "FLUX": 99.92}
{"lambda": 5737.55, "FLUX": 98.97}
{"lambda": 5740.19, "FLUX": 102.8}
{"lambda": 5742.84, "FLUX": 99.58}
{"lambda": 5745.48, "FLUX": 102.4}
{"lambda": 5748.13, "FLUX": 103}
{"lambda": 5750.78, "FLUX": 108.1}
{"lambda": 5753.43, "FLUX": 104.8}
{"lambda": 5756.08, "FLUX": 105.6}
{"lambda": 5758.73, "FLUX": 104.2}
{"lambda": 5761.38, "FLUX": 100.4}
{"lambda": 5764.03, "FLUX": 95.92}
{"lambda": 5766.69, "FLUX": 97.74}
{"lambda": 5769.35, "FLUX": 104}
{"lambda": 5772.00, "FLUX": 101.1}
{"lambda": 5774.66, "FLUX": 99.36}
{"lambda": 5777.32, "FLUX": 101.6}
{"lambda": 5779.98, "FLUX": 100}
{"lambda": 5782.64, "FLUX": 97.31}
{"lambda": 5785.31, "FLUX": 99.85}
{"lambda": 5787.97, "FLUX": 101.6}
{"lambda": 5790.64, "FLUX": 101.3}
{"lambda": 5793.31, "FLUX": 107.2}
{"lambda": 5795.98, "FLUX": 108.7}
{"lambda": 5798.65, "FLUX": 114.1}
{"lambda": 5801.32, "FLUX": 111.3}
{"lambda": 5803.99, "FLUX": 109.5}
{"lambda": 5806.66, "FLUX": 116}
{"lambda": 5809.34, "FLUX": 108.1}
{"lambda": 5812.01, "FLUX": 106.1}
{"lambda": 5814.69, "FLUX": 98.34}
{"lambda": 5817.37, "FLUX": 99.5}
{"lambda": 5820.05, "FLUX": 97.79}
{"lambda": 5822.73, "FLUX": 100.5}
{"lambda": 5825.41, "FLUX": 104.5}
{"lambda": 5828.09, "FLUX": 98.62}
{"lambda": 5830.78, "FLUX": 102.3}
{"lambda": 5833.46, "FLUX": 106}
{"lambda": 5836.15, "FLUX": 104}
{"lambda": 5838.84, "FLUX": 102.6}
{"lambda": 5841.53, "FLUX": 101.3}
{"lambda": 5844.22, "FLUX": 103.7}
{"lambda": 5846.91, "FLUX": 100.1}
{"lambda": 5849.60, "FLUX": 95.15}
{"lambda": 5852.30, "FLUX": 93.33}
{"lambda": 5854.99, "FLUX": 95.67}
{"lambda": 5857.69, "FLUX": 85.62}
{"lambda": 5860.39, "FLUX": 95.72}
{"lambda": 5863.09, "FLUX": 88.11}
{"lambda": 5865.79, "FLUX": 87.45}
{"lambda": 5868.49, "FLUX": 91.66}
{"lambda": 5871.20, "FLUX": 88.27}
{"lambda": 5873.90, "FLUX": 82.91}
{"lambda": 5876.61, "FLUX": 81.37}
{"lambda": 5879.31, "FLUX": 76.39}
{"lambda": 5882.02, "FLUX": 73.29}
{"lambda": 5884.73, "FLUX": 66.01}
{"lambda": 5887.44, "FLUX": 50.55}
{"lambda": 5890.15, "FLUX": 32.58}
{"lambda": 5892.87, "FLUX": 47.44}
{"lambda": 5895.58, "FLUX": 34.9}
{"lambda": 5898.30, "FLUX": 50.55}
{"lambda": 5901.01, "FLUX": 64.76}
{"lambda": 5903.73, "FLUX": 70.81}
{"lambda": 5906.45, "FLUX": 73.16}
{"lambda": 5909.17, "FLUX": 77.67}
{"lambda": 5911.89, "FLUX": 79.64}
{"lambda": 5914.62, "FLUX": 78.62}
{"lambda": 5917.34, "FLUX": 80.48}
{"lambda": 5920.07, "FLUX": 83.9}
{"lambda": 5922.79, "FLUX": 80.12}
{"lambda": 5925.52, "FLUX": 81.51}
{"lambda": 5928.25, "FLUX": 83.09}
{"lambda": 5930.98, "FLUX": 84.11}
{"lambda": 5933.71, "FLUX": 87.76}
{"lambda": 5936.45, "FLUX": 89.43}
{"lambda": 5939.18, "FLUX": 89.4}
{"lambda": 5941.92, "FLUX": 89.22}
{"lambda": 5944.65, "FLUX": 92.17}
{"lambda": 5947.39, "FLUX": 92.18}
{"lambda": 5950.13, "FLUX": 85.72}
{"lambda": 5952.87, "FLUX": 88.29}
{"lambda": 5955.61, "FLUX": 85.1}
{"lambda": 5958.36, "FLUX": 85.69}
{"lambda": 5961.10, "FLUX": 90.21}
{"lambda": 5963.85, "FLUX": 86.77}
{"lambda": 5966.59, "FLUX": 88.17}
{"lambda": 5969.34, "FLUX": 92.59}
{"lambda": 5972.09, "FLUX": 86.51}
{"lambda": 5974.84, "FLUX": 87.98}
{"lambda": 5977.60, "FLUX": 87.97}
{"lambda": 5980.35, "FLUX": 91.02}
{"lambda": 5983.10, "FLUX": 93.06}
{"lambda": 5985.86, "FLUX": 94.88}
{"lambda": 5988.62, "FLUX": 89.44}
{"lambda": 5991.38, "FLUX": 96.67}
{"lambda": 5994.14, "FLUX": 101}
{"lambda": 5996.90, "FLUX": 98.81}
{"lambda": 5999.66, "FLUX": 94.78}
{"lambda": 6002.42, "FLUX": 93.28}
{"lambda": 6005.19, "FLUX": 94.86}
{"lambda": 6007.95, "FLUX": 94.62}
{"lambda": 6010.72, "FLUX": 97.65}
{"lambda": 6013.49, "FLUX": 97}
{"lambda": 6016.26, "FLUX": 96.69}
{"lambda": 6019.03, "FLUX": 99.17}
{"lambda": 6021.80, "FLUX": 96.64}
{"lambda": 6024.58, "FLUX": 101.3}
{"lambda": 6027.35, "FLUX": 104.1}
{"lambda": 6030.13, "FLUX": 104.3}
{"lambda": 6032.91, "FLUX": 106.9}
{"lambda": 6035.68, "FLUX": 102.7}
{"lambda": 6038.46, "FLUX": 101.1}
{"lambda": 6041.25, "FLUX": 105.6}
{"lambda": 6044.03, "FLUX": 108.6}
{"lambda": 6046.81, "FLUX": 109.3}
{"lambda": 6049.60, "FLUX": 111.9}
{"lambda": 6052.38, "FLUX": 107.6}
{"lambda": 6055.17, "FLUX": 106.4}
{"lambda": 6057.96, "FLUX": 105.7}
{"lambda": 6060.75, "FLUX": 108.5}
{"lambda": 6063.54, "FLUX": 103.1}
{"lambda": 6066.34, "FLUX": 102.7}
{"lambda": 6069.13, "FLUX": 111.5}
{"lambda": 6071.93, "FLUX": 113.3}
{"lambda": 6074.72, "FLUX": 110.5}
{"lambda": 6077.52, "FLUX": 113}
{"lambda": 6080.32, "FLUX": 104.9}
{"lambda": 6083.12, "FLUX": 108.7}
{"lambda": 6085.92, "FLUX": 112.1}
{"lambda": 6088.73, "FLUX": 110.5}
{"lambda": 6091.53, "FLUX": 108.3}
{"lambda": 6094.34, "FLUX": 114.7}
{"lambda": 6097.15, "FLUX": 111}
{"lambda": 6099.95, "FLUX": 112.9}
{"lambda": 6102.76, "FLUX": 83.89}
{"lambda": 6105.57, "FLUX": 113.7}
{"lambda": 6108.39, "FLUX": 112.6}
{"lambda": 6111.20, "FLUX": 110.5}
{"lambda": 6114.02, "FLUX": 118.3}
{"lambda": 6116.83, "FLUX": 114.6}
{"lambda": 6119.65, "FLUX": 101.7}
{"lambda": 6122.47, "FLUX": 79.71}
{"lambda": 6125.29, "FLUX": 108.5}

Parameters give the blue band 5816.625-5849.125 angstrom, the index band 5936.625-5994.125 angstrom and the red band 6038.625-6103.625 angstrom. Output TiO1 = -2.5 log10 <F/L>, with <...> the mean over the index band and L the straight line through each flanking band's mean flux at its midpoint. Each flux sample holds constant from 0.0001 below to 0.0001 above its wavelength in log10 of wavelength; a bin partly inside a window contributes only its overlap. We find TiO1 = 0.17 mag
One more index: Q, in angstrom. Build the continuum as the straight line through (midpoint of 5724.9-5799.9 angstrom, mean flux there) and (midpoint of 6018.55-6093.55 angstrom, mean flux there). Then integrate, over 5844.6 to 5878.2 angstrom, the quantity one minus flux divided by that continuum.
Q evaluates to 4.1 angstrom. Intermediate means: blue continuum 102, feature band 90.7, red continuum 107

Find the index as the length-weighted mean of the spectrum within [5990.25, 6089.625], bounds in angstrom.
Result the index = 104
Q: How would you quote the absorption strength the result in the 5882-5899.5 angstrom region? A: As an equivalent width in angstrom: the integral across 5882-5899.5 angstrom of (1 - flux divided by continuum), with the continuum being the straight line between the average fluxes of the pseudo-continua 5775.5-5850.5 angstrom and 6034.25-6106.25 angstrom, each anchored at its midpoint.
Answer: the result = 9.3 angstrom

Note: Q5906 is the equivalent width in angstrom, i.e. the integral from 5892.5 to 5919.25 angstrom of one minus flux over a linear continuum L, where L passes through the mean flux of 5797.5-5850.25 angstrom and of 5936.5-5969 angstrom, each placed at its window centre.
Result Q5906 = 7.7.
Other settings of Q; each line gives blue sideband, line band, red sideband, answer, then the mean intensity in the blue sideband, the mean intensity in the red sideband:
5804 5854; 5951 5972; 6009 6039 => 2.7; 102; 101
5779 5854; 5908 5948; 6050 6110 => 7.9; 103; 108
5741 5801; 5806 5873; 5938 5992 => -0.2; 103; 89.5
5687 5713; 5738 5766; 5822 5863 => -2.0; 93.7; 98.9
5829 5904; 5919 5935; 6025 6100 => 1.1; 81.3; 108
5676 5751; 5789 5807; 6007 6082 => -2.0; 96.3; 105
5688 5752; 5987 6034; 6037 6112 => 3.7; 97.4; 108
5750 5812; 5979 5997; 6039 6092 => 2.1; 104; 108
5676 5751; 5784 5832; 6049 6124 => -2.7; 96.3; 108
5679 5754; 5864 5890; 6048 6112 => 6.7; 96.8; 109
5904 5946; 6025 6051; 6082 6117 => -1.4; 83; 110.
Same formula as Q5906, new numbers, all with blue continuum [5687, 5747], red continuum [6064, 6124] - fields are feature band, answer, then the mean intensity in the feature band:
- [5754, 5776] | -0.73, 101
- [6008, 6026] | 1.33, 97.8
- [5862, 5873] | 1.35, 88.6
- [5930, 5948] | 2.45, 89.2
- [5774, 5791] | -0.29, 100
